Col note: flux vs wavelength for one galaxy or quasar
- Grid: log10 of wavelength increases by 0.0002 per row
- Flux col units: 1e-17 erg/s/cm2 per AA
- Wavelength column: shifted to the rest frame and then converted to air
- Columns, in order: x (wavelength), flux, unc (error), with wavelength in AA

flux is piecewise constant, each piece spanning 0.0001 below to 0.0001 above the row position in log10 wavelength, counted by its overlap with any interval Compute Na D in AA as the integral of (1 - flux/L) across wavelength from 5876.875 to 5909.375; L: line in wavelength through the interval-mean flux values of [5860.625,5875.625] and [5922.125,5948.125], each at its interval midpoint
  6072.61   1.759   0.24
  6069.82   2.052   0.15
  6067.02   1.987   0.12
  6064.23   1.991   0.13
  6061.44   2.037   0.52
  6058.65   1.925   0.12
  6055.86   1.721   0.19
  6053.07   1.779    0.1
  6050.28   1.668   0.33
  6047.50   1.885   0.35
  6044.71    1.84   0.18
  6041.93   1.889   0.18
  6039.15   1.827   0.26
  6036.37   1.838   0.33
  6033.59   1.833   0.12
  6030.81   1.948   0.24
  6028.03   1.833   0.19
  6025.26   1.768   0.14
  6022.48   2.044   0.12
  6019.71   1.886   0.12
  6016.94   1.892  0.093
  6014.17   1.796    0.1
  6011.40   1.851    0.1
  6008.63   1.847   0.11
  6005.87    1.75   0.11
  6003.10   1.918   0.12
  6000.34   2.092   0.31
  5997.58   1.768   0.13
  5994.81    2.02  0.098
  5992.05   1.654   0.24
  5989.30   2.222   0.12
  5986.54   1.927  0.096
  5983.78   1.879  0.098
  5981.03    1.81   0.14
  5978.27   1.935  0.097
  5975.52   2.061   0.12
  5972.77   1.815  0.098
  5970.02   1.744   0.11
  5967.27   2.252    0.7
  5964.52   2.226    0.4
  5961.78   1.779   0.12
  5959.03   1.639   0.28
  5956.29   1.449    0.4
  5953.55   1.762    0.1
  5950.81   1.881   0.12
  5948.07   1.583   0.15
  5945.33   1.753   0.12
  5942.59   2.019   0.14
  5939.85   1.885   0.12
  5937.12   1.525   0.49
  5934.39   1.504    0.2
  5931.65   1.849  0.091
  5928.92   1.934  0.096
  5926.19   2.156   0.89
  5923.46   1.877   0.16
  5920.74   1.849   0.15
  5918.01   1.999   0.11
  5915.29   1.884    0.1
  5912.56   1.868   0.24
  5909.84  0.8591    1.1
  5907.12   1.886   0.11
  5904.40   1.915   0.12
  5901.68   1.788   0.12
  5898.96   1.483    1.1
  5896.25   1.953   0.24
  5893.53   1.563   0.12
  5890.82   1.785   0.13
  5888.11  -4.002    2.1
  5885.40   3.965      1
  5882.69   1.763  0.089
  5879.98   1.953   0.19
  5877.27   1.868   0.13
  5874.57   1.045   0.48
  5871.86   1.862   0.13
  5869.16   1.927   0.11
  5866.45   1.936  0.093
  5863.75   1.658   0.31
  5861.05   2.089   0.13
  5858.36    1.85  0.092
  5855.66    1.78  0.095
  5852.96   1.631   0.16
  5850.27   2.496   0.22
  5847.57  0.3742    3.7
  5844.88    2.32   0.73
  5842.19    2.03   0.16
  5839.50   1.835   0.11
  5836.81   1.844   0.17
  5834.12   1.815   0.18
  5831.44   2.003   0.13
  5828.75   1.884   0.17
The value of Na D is 5.6 AA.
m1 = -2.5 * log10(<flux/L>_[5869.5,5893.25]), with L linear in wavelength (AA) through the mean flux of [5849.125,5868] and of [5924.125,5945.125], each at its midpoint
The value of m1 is 0.39 mag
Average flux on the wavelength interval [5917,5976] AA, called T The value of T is 1.84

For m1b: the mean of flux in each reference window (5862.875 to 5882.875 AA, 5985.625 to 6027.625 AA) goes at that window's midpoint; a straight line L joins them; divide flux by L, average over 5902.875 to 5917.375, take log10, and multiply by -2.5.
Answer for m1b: 0.06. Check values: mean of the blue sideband 1.75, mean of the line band 1.7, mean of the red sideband 1.89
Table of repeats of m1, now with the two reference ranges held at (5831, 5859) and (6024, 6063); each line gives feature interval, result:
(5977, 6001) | -0.05 mag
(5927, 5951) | 0.03 mag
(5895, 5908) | 0.01 mag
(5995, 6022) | -0.02 mag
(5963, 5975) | -0.10 mag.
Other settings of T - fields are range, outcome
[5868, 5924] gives 1.57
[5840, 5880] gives 1.78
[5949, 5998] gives 1.88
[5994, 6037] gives 1.88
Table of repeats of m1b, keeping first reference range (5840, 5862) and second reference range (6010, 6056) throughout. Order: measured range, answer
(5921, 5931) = -0.08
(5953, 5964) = 0.09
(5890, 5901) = 0.08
